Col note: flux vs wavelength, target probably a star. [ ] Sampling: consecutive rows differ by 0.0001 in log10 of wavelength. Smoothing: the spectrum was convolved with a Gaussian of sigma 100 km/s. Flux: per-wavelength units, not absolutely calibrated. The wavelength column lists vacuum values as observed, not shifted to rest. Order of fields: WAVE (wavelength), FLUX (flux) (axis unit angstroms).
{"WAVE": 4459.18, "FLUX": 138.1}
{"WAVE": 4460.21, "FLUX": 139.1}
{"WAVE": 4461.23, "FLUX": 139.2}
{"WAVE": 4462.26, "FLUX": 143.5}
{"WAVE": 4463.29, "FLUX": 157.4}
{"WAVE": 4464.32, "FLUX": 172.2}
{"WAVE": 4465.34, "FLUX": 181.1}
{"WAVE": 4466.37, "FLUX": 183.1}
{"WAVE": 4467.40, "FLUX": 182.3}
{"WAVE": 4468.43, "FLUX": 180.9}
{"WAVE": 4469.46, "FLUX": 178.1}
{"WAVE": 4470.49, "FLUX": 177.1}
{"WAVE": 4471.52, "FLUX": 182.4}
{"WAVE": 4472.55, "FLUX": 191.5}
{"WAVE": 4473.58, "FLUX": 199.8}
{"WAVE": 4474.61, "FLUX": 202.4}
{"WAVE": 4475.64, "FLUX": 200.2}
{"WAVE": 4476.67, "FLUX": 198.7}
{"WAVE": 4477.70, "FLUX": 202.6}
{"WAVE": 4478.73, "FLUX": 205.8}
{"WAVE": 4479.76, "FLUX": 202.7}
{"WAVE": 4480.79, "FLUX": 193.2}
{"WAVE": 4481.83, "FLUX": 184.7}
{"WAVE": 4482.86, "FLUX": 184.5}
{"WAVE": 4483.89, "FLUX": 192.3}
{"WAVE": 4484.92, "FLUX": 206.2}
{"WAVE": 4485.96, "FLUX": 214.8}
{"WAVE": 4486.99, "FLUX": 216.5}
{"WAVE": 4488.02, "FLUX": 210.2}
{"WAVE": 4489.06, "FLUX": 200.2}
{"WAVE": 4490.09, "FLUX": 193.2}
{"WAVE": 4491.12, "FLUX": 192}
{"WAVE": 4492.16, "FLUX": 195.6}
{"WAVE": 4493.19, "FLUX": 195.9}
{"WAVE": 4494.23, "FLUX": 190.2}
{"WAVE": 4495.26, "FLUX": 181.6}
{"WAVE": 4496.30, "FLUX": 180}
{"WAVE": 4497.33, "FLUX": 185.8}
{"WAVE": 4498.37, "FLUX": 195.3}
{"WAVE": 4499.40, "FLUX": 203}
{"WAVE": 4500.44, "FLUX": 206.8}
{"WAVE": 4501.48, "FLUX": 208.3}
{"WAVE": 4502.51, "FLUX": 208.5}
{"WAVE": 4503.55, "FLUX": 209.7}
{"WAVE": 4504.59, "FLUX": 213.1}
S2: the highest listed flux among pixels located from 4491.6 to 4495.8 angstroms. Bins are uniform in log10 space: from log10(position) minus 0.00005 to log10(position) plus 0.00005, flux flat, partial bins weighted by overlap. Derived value 195.9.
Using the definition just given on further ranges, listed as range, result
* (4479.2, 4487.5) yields 216.5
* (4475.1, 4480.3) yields 205.8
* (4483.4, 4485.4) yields 206.2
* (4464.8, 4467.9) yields 183.1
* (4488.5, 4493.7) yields 200.2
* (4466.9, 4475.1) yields 202.4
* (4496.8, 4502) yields 208.3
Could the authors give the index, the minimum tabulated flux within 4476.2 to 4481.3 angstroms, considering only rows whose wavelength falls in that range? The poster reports 193.2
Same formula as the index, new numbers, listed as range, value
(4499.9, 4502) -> 206.8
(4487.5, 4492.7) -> 192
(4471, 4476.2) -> 182.4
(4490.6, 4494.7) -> 190.2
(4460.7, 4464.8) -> 139.2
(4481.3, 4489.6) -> 184.5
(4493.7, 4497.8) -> 180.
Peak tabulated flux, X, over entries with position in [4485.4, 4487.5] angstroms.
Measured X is 216.5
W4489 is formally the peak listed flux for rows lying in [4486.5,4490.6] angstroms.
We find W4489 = 216.5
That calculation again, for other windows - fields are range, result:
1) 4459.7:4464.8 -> 172.2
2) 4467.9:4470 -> 180.9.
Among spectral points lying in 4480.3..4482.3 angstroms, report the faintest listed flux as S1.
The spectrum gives 184.7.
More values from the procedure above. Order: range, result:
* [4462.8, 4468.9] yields 157.4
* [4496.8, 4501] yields 185.8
